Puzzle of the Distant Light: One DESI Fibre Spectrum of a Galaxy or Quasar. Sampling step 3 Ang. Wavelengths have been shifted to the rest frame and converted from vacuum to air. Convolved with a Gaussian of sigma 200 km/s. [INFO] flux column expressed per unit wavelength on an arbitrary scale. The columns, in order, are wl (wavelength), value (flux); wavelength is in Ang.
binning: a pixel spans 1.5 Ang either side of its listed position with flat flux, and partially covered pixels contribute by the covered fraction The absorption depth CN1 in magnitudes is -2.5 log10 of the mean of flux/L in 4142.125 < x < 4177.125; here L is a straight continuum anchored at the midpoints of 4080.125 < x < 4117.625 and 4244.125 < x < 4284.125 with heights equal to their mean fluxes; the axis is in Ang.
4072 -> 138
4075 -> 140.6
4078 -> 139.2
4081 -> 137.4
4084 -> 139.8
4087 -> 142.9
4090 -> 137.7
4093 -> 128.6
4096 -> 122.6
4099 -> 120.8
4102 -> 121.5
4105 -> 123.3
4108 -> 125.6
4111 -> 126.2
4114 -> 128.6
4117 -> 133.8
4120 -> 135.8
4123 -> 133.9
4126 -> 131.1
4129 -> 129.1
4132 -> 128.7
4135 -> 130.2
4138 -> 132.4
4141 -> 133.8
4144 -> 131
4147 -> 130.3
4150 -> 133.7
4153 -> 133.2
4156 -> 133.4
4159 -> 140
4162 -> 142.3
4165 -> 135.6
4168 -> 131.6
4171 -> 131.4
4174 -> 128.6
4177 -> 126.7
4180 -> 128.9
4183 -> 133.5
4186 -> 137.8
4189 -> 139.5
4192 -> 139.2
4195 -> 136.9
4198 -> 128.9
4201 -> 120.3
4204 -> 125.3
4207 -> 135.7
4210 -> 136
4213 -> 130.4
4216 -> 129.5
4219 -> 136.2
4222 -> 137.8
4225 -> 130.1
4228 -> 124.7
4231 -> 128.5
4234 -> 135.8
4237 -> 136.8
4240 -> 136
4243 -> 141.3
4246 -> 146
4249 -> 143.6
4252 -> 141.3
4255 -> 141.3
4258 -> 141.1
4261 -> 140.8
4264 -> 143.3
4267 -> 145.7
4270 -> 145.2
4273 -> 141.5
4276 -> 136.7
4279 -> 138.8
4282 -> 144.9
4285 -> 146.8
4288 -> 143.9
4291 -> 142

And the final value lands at 0.008 mag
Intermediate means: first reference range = 130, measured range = 133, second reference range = 142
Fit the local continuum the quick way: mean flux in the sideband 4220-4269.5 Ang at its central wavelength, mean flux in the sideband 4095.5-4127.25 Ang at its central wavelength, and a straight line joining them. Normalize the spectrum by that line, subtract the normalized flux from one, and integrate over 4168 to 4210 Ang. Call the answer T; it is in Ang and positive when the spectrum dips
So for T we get 0.65 Ang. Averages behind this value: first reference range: 128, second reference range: 138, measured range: 132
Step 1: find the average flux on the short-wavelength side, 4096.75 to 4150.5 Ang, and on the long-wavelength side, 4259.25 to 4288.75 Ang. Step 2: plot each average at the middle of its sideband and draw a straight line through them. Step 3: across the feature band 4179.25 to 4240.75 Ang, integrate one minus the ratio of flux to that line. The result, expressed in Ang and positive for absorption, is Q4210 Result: 1.9 Ang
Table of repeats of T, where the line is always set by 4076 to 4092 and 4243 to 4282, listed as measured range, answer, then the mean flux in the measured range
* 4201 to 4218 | 1.3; 131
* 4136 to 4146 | 0.6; 132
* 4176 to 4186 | 0.7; 131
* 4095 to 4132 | 3.1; 128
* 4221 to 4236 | 1.1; 131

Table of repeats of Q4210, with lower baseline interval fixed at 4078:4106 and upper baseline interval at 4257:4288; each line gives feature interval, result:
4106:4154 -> 0.9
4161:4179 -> 0.5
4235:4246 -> 0.1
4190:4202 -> 0.5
